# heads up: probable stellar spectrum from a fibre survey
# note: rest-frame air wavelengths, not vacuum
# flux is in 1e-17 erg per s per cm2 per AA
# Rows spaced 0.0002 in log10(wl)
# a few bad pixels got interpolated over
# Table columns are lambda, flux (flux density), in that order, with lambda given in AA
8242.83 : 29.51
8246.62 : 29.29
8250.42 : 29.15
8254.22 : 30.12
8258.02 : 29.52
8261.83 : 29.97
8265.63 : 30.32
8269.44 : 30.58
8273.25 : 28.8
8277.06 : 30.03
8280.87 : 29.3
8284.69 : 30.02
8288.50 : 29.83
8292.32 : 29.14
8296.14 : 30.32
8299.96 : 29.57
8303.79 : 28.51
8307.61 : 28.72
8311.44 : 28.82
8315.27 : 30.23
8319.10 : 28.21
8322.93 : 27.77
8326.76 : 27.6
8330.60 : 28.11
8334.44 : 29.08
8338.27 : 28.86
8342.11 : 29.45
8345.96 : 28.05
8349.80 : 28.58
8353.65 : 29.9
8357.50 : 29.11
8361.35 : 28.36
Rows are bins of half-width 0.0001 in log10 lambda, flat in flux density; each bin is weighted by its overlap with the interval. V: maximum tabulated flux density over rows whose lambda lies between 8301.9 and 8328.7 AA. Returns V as 30.23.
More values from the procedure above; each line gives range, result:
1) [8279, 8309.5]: 30.32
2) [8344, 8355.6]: 29.9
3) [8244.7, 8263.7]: 30.12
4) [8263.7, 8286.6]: 30.58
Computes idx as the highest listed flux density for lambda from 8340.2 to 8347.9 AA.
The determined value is 29.45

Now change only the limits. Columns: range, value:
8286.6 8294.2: 29.83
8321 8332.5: 28.11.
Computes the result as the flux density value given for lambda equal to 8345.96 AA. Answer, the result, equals 28.05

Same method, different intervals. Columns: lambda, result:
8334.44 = 29.08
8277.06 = 30.03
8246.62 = 29.29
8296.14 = 30.32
